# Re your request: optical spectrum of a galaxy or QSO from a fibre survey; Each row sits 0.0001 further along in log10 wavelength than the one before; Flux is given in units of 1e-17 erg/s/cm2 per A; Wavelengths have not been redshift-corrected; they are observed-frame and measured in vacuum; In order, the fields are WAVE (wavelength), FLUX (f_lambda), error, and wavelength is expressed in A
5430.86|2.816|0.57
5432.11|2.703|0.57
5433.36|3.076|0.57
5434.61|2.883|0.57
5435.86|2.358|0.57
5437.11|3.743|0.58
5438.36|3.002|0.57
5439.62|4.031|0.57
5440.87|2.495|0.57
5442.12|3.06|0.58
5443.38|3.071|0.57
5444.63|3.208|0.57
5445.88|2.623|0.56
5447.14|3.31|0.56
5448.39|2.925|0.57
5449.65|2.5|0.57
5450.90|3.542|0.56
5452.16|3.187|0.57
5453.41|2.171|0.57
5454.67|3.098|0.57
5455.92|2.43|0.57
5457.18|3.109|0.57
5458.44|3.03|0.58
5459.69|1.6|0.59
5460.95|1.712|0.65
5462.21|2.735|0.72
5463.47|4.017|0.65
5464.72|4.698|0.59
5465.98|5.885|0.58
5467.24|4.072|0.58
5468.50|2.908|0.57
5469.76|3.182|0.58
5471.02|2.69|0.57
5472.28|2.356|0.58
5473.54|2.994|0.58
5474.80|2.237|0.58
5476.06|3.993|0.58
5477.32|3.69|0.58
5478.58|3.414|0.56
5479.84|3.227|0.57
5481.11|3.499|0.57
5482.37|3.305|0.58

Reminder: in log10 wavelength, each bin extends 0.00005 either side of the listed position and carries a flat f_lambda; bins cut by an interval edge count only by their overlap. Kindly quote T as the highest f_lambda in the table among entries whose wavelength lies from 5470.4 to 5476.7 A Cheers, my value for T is 3.993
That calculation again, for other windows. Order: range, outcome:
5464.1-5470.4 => 5.885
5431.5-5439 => 3.743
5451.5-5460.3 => 3.187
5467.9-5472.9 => 3.182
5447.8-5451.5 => 3.542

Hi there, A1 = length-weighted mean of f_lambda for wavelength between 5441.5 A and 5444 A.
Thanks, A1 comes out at 3.06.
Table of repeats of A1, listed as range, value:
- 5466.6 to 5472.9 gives 3.05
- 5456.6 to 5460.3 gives 2.58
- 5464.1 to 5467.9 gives 4.87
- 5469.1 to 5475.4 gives 2.69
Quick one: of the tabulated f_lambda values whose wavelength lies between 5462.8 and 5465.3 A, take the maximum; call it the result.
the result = 4.698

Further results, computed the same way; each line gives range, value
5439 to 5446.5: 4.031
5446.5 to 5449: 3.31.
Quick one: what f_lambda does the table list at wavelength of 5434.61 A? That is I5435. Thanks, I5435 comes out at 2.883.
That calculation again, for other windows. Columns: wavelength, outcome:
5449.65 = 2.5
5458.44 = 3.03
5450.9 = 3.542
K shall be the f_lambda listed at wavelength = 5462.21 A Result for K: 2.735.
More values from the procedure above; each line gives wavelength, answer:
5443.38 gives 3.071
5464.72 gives 4.698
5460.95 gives 1.712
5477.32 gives 3.69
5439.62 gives 4.031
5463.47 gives 4.017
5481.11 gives 3.499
